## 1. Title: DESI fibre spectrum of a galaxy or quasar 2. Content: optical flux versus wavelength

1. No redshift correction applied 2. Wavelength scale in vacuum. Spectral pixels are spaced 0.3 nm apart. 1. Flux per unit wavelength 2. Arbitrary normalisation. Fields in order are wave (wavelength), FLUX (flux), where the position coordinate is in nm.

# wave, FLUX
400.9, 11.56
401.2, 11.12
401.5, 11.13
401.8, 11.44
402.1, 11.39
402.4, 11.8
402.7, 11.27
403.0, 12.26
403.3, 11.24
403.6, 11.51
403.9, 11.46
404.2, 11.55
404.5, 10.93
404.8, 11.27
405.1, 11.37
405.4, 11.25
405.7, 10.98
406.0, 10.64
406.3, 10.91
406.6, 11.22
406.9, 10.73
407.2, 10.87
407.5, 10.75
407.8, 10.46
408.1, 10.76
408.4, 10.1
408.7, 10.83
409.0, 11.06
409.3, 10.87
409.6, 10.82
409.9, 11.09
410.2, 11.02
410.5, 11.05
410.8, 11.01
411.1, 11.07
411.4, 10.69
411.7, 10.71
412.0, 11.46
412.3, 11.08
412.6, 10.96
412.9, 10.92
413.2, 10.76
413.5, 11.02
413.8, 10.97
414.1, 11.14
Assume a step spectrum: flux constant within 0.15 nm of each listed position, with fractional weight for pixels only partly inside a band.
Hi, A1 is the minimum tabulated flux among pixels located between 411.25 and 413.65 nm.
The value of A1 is 10.69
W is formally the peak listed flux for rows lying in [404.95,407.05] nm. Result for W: 11.37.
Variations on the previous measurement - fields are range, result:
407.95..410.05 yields 11.09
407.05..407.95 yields 10.87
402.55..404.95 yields 12.26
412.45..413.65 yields 11.02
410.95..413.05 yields 11.46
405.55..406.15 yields 10.98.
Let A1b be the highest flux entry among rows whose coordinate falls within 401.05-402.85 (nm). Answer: 11.8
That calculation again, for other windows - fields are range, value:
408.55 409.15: 11.06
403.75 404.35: 11.55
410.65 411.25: 11.07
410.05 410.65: 11.05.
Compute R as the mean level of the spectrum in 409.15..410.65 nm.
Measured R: 11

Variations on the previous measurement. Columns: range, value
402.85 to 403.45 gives 11.8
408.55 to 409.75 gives 10.9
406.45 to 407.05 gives 11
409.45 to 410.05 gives 11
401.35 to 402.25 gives 11.3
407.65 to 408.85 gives 10.5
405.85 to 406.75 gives 10.9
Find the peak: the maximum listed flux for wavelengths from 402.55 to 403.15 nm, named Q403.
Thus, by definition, 12.26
